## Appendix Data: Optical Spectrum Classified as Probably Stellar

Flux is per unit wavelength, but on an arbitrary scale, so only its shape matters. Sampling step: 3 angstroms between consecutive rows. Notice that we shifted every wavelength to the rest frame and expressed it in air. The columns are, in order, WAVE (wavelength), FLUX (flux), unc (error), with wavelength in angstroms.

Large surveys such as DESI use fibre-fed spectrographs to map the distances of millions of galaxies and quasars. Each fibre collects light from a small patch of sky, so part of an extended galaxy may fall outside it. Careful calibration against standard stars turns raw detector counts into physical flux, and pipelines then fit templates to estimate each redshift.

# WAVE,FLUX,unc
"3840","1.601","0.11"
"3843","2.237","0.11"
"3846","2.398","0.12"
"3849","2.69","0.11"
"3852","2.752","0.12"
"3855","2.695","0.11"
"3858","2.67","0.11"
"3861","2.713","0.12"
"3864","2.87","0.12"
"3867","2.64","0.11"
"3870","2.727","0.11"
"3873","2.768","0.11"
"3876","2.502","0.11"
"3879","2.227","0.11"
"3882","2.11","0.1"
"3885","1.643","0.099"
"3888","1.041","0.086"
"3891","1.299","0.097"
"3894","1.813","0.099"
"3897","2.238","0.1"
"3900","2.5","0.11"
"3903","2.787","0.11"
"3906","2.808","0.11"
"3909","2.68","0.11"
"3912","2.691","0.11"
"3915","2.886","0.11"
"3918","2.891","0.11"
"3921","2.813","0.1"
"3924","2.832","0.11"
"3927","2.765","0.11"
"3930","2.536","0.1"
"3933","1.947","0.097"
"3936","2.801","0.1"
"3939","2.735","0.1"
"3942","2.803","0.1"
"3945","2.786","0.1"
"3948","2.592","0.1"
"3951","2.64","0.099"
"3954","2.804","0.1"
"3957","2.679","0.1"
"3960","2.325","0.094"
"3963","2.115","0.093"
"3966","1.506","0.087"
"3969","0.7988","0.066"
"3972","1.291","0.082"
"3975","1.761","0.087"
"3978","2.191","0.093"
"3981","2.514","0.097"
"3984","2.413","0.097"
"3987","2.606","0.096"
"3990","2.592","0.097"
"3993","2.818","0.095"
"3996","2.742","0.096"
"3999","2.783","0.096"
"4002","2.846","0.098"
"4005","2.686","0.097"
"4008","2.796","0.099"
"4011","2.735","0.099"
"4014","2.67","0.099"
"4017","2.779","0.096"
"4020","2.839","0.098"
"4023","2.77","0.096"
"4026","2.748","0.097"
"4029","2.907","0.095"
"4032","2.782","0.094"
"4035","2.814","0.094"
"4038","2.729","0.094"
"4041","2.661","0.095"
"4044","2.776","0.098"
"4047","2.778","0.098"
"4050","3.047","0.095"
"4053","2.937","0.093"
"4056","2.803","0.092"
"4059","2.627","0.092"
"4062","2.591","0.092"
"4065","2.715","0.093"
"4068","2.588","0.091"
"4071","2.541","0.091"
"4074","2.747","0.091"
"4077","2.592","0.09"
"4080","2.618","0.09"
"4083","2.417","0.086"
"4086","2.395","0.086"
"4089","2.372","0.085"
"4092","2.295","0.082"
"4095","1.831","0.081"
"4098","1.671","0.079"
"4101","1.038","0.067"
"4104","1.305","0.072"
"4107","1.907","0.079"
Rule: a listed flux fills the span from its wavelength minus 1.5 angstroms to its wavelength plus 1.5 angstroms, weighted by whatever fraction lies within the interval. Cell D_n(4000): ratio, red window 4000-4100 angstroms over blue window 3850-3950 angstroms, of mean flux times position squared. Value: 1.1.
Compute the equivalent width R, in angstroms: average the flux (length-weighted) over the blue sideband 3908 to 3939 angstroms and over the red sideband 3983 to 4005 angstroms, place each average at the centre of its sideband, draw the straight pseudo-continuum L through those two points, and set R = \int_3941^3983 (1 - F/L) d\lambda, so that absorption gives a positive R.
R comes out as 7.7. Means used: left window 2.69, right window 2.69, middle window 2.2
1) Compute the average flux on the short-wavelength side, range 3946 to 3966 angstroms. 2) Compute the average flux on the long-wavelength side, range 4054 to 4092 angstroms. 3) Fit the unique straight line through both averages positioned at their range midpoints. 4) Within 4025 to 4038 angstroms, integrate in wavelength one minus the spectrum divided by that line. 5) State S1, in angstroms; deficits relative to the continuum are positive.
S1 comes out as -1.4 angstroms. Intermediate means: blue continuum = 2.46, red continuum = 2.58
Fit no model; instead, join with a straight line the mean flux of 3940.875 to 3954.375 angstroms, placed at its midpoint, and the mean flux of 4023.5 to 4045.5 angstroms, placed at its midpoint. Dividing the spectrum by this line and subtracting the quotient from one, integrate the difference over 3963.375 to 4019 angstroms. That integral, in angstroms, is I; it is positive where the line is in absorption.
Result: 7.8 angstroms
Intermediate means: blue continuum 2.72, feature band 2.36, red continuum 2.77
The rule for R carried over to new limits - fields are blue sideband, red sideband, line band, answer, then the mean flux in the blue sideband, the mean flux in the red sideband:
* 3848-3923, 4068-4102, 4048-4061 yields -3.1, 2.46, 2.26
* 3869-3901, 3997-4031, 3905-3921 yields -4.1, 2.06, 2.78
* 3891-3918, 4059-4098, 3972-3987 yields 1.9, 2.5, 2.45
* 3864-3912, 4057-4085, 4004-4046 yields -4.0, 2.29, 2.6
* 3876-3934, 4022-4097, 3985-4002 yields -1.3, 2.35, 2.64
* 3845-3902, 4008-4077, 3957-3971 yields 4.3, 2.33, 2.75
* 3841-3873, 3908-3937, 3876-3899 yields 7.1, 2.63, 2.68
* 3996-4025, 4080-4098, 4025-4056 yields -3.1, 2.77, 2.24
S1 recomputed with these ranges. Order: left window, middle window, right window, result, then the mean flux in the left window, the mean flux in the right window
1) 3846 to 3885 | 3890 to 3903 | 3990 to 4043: 2.6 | 2.57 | 2.77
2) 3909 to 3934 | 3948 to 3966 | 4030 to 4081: 1.7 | 2.69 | 2.73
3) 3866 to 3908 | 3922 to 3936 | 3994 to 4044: -1.0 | 2.22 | 2.77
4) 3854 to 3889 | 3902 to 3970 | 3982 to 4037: 0.2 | 2.4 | 2.74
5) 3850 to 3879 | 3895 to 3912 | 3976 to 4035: 0.6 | 2.68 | 2.69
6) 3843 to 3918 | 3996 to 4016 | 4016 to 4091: -1.0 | 2.43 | 2.7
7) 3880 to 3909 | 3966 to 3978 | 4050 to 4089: 4.6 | 2.06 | 2.64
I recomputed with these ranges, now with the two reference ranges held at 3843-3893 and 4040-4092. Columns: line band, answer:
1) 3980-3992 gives -0.1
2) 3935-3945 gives -1.3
